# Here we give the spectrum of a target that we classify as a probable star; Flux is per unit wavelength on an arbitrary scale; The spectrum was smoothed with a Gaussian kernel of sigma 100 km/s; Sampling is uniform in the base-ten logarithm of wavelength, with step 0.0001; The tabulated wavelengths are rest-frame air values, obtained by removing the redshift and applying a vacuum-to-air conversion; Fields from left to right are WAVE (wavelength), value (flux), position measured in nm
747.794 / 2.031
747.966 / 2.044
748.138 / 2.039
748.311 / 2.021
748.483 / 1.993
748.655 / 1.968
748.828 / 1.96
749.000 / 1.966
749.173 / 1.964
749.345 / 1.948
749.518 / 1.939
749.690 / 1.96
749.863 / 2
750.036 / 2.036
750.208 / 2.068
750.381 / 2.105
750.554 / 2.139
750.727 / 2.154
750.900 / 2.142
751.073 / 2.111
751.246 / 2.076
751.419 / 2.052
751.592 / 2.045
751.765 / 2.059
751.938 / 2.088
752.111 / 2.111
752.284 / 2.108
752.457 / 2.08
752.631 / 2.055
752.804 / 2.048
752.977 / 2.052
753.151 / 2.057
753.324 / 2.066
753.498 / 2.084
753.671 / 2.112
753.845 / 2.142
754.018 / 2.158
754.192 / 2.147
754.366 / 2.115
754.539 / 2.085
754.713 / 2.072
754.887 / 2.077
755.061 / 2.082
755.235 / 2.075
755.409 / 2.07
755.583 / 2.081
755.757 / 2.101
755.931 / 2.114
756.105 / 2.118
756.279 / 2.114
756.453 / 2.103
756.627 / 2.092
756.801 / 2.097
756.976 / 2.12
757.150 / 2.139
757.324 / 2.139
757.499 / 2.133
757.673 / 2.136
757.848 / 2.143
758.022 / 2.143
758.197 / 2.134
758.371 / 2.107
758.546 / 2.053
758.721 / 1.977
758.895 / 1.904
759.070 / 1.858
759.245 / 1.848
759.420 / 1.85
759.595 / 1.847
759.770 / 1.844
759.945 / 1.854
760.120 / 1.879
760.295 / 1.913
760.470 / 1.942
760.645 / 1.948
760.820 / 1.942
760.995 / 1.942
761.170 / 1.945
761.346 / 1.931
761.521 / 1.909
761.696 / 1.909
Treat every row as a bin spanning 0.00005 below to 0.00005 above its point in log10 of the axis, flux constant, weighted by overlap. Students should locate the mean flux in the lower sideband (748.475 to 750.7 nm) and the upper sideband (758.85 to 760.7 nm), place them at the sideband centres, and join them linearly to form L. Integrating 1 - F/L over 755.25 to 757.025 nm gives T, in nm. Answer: -0.16 nm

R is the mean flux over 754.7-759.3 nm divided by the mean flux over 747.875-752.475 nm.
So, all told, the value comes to 1.02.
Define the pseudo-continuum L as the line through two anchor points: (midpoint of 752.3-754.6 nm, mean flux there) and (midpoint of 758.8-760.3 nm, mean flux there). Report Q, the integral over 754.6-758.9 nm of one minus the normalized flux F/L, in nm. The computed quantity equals -0.280 nm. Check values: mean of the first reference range 2.09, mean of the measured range 2.1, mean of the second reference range 1.86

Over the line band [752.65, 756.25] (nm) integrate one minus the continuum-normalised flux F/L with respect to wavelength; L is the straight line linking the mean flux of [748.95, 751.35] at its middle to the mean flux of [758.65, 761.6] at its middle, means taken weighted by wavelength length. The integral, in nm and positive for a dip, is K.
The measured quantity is -0.199 nm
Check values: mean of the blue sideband 2.04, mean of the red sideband 1.9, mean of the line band 2.09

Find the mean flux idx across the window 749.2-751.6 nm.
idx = 2.05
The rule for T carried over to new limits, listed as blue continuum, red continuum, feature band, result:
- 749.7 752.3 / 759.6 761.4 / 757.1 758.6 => -0.13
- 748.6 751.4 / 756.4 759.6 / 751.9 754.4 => -0.07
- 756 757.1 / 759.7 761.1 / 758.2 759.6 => 0.03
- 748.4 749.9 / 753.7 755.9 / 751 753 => -0.04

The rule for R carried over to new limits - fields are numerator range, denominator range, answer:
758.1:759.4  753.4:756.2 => 0.94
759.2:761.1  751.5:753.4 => 0.91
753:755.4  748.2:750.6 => 1.05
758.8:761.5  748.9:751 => 0.93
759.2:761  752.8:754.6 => 0.90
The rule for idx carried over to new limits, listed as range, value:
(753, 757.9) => 2.1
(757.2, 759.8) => 2.01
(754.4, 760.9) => 2.03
